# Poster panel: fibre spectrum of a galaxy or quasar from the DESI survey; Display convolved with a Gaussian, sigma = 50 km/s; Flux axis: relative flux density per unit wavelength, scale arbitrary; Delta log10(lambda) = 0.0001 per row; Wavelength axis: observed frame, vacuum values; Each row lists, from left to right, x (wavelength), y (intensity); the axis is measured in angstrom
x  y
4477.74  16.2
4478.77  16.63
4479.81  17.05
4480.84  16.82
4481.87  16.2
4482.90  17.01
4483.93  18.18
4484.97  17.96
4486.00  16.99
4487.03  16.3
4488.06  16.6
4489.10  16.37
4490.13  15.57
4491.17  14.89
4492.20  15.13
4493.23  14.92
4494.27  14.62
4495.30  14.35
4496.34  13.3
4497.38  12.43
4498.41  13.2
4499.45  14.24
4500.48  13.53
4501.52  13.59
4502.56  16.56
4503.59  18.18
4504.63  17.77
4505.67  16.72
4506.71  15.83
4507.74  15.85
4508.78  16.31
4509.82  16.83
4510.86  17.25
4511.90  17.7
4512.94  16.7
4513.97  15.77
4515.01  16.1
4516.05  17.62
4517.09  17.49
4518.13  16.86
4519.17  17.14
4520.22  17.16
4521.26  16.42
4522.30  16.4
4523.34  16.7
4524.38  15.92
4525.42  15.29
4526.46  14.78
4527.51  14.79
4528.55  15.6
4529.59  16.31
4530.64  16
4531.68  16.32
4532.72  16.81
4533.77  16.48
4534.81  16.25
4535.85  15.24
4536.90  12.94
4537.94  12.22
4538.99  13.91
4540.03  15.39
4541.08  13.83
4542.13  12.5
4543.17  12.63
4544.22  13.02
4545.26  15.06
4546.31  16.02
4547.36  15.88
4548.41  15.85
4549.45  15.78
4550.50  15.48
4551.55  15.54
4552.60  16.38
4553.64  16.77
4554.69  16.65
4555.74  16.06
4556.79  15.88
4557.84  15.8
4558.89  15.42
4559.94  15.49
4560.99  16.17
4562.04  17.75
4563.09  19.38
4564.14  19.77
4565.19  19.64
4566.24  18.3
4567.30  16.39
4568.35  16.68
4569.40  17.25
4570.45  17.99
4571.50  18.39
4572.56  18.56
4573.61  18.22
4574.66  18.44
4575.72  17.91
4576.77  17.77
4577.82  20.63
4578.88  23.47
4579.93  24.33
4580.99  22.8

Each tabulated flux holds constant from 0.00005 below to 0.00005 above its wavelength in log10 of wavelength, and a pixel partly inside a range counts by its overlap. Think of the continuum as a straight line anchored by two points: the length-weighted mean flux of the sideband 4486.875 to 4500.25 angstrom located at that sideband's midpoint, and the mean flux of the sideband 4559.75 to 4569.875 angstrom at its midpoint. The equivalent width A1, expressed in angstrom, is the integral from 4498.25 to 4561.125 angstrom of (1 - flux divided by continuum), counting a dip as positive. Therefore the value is 1.8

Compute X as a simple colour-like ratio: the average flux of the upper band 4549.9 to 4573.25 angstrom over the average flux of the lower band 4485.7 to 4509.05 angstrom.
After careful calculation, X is 1.1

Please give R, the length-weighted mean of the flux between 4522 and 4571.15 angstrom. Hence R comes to 15.9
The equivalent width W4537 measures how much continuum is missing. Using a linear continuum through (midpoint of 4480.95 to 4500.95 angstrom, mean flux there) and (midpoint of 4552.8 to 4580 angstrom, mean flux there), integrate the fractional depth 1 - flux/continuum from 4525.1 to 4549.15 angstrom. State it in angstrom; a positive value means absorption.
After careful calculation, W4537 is 2.86 angstrom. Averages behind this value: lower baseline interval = 15.4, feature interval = 14.9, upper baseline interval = 17.9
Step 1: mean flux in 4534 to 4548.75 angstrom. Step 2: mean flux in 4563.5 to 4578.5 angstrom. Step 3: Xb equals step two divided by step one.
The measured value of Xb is 1.28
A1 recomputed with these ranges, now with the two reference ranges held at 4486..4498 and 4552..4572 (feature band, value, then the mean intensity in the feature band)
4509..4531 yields -0.76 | 16.4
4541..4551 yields 1.23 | 14.6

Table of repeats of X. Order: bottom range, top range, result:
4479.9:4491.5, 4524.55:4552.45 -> 0.90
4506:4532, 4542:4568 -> 0.99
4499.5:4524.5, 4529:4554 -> 0.92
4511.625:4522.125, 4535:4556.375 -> 0.88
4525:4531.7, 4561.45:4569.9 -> 1.17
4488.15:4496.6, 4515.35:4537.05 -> 1.08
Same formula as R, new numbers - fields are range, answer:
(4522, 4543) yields 15.1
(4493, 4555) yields 15.6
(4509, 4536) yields 16.4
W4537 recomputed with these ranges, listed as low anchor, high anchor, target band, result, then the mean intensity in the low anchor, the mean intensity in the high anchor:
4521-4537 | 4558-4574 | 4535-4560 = 2.62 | 15.8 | 17.6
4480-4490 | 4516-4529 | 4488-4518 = 1.59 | 16.9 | 16.3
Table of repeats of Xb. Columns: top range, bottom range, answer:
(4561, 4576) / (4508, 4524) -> 1.08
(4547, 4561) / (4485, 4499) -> 1.06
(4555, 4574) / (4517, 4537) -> 1.08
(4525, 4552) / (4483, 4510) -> 0.96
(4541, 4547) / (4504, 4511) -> 0.84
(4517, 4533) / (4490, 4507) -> 1.08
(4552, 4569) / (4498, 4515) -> 1.06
